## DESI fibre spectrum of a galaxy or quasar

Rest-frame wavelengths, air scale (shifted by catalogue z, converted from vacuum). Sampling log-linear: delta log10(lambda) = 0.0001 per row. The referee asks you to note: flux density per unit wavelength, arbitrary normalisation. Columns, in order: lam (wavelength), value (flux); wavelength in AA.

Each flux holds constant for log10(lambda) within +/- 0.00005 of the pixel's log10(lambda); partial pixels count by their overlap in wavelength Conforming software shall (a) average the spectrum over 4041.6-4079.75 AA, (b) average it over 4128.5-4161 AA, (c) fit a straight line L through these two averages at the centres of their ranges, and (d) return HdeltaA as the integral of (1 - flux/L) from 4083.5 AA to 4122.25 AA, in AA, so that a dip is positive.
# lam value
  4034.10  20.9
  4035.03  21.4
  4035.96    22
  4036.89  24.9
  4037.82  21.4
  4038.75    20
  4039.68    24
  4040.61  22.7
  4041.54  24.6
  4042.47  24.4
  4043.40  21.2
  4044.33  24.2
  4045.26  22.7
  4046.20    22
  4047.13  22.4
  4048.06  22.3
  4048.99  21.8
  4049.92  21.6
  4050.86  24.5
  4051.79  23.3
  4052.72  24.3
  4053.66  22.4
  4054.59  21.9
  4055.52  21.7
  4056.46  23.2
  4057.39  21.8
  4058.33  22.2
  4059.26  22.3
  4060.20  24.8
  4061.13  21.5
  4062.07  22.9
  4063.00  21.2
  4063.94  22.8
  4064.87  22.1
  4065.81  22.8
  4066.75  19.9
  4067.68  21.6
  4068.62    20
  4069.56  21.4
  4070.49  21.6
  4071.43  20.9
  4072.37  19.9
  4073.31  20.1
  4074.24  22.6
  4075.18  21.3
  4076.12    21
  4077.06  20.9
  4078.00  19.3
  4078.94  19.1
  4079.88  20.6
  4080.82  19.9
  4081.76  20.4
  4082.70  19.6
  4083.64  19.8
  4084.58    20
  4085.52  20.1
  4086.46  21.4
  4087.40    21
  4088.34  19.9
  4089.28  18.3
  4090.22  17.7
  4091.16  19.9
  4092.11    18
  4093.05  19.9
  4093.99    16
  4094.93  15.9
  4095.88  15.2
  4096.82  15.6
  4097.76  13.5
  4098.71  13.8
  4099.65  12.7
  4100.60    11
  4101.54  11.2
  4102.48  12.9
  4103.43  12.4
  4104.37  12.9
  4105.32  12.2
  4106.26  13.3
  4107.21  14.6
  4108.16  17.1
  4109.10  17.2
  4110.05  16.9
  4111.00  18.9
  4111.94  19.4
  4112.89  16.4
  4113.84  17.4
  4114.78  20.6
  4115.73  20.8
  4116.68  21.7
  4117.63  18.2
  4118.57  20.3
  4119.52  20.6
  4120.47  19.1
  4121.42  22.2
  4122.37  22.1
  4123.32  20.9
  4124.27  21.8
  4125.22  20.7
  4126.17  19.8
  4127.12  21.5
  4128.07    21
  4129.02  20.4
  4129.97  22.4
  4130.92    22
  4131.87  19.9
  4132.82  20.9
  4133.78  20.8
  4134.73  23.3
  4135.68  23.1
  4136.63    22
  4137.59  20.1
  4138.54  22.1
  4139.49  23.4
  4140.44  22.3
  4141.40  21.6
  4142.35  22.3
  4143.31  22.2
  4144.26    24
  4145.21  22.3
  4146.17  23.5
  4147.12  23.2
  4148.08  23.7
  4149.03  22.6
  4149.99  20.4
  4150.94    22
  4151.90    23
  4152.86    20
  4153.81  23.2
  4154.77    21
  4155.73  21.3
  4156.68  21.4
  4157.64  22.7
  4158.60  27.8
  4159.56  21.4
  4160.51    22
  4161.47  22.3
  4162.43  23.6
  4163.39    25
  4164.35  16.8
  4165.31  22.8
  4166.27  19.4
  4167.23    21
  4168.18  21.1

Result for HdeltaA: 8.48 AA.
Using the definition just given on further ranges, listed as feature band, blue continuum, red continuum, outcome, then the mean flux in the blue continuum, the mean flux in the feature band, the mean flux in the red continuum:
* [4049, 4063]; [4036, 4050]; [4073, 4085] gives -0.5 AA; 22.7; 22.7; 20.4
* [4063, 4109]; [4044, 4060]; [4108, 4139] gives 7.2 AA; 22.6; 18.2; 20.4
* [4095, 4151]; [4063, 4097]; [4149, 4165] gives 5.3 AA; 20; 19.2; 22.1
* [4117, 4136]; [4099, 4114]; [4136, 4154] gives -2.5 AA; 14.7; 21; 22.3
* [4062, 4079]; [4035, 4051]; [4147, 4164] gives 1.1 AA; 22.7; 21.1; 22.5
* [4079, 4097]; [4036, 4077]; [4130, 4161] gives 2.6 AA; 22.2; 19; 22.2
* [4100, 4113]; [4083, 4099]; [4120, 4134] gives 3.2 AA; 18.1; 14.7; 21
